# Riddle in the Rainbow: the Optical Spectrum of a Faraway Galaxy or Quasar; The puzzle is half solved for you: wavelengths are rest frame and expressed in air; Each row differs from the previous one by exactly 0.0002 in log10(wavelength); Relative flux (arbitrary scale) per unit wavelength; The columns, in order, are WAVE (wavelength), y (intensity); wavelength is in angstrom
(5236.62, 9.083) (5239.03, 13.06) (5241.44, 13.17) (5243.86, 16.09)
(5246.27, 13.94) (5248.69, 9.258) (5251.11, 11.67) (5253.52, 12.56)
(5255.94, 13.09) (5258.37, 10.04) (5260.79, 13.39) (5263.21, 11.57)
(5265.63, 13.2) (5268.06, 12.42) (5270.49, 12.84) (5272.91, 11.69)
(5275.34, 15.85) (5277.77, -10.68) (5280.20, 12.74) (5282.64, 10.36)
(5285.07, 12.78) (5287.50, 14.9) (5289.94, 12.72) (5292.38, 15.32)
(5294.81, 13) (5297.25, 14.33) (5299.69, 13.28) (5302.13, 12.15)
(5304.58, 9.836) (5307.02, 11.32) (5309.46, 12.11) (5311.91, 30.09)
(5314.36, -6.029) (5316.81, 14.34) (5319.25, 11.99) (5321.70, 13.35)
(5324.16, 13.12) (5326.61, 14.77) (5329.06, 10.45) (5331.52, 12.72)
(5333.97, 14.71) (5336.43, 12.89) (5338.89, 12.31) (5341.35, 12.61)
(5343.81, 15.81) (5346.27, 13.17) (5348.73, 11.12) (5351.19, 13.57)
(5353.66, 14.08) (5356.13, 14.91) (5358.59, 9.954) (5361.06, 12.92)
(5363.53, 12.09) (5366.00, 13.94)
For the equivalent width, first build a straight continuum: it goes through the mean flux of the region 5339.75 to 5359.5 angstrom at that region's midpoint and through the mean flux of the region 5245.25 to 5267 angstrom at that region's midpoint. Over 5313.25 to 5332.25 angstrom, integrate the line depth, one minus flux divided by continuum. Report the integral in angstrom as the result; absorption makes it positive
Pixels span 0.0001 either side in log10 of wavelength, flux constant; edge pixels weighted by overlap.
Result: 3.32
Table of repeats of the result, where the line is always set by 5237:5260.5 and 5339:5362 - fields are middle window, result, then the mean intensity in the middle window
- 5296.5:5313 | -2.3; 14.6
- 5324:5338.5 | -0.1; 13.1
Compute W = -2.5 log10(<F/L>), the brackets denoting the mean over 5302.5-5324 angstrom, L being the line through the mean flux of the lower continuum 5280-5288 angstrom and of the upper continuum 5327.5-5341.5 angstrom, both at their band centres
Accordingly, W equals 0.04 mag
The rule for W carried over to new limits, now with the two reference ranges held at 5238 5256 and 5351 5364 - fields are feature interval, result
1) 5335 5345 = -0.04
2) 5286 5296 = -0.09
